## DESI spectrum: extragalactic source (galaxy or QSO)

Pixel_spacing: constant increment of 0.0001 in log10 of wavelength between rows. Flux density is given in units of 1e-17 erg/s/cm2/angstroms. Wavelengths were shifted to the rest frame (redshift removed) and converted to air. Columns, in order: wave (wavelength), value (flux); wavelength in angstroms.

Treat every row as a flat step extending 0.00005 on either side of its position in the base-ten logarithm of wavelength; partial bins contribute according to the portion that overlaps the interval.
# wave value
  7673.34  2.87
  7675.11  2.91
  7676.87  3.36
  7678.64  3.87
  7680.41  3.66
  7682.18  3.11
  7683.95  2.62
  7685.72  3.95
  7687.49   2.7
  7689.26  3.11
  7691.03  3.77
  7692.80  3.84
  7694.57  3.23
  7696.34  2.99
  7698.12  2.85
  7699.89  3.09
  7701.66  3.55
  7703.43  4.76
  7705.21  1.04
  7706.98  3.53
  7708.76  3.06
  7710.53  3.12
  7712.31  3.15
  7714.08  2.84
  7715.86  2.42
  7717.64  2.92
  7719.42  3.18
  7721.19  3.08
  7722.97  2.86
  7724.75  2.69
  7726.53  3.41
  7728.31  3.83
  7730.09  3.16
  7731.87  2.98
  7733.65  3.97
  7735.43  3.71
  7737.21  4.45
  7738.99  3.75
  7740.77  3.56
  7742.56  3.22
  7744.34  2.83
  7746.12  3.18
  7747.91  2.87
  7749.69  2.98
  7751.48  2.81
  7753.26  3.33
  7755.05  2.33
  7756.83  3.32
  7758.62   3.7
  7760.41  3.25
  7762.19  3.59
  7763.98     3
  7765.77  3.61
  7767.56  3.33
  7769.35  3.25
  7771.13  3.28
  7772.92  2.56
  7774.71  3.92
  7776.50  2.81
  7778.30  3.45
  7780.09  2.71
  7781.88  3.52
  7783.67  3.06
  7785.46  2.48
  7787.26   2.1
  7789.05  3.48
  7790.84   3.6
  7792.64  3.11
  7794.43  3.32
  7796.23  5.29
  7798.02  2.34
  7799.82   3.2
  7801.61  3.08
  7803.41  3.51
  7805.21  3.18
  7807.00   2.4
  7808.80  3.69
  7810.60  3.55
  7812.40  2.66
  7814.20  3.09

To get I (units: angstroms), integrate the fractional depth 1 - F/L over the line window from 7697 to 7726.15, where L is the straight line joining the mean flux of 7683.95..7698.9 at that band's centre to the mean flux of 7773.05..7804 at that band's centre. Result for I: 2.2 angstroms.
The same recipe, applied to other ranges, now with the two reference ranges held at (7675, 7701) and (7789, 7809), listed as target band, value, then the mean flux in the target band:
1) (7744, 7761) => 1.28 angstroms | 3.06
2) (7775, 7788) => 1.53 angstroms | 2.93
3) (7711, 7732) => 1.60 angstroms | 3.05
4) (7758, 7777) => 0.08 angstroms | 3.31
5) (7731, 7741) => -1.35 angstroms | 3.75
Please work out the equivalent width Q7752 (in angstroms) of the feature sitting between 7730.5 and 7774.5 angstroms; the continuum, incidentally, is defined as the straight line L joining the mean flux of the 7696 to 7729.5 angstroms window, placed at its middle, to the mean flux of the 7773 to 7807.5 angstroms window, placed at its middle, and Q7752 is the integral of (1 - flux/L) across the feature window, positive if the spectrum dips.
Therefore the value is -2.3 angstroms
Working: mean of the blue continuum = 3.07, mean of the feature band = 3.29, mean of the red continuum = 3.18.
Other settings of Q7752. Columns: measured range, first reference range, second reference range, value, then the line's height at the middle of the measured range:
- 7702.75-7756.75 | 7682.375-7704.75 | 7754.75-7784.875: 1.84 angstroms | 3.28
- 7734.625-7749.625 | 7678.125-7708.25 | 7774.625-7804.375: -0.83 angstroms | 3.24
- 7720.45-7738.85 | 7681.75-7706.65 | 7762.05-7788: -1.61 angstroms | 3.15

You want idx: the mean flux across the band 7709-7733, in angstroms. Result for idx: 3.06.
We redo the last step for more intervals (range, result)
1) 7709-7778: 3.22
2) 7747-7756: 2.87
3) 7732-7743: 3.74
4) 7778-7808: 3.16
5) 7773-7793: 3.09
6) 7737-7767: 3.25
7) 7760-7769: 3.36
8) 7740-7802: 3.19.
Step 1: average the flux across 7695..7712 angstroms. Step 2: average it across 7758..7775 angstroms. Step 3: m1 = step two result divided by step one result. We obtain 1.07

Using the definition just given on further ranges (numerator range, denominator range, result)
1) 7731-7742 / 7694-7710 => 1.19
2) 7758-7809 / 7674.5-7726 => 1.02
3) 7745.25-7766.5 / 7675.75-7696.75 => 0.94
